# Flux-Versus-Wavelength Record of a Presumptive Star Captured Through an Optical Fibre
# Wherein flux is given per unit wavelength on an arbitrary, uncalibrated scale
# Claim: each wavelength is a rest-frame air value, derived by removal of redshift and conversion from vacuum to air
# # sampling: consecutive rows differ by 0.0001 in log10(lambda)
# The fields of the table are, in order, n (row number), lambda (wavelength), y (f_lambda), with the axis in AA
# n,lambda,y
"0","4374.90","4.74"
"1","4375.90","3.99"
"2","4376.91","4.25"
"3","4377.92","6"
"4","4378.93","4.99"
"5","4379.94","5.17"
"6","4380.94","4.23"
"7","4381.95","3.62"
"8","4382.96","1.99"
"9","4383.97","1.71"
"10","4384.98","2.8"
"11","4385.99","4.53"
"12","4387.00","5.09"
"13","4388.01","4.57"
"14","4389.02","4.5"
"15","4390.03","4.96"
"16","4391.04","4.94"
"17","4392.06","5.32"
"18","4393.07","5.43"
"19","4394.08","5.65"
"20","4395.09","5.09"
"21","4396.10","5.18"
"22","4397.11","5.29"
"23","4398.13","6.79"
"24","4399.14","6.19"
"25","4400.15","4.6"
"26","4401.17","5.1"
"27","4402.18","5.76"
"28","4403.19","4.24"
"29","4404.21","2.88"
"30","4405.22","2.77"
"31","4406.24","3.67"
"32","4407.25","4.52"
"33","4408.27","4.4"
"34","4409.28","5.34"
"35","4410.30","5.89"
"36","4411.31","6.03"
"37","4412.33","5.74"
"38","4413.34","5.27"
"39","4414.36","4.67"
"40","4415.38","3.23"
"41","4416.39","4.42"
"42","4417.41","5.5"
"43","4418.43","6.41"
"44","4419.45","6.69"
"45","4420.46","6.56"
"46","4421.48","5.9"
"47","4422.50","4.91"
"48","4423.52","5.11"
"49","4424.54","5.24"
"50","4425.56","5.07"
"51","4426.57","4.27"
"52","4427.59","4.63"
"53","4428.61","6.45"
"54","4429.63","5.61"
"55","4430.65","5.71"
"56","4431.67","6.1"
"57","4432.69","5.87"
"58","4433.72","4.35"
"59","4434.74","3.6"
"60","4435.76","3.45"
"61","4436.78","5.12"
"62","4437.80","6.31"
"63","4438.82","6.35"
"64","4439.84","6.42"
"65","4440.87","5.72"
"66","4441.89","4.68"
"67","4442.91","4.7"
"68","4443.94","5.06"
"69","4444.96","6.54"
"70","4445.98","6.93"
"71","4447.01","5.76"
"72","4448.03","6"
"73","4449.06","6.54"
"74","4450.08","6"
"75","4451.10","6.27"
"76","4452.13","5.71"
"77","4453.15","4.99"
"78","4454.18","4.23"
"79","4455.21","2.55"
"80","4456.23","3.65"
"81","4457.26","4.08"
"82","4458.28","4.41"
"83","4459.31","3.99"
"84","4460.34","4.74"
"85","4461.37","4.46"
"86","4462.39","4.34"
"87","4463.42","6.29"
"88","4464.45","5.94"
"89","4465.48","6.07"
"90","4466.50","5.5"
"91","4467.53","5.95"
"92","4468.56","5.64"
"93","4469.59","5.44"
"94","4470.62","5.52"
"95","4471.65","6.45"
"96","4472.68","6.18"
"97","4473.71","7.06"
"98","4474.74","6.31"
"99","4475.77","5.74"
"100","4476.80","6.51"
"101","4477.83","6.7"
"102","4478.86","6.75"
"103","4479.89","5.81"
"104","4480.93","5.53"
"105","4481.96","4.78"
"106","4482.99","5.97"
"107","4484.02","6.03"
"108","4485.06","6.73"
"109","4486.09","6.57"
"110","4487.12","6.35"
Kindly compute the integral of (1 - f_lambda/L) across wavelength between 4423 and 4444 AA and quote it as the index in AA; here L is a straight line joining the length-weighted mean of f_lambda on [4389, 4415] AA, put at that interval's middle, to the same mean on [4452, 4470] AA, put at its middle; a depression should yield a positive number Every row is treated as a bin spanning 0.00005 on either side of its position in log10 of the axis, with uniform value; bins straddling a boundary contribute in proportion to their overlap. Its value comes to -1.3 AA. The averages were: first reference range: 5.01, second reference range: 4.87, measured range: 5.23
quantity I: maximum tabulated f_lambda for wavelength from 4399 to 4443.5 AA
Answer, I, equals 6.69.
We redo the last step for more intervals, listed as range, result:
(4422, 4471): 6.93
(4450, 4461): 6.27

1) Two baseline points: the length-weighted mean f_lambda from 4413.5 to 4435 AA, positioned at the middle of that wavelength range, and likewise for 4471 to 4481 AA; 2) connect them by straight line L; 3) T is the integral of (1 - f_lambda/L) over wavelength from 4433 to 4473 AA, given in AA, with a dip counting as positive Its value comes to 3.9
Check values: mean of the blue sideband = 5.27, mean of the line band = 5.28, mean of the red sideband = 6.33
